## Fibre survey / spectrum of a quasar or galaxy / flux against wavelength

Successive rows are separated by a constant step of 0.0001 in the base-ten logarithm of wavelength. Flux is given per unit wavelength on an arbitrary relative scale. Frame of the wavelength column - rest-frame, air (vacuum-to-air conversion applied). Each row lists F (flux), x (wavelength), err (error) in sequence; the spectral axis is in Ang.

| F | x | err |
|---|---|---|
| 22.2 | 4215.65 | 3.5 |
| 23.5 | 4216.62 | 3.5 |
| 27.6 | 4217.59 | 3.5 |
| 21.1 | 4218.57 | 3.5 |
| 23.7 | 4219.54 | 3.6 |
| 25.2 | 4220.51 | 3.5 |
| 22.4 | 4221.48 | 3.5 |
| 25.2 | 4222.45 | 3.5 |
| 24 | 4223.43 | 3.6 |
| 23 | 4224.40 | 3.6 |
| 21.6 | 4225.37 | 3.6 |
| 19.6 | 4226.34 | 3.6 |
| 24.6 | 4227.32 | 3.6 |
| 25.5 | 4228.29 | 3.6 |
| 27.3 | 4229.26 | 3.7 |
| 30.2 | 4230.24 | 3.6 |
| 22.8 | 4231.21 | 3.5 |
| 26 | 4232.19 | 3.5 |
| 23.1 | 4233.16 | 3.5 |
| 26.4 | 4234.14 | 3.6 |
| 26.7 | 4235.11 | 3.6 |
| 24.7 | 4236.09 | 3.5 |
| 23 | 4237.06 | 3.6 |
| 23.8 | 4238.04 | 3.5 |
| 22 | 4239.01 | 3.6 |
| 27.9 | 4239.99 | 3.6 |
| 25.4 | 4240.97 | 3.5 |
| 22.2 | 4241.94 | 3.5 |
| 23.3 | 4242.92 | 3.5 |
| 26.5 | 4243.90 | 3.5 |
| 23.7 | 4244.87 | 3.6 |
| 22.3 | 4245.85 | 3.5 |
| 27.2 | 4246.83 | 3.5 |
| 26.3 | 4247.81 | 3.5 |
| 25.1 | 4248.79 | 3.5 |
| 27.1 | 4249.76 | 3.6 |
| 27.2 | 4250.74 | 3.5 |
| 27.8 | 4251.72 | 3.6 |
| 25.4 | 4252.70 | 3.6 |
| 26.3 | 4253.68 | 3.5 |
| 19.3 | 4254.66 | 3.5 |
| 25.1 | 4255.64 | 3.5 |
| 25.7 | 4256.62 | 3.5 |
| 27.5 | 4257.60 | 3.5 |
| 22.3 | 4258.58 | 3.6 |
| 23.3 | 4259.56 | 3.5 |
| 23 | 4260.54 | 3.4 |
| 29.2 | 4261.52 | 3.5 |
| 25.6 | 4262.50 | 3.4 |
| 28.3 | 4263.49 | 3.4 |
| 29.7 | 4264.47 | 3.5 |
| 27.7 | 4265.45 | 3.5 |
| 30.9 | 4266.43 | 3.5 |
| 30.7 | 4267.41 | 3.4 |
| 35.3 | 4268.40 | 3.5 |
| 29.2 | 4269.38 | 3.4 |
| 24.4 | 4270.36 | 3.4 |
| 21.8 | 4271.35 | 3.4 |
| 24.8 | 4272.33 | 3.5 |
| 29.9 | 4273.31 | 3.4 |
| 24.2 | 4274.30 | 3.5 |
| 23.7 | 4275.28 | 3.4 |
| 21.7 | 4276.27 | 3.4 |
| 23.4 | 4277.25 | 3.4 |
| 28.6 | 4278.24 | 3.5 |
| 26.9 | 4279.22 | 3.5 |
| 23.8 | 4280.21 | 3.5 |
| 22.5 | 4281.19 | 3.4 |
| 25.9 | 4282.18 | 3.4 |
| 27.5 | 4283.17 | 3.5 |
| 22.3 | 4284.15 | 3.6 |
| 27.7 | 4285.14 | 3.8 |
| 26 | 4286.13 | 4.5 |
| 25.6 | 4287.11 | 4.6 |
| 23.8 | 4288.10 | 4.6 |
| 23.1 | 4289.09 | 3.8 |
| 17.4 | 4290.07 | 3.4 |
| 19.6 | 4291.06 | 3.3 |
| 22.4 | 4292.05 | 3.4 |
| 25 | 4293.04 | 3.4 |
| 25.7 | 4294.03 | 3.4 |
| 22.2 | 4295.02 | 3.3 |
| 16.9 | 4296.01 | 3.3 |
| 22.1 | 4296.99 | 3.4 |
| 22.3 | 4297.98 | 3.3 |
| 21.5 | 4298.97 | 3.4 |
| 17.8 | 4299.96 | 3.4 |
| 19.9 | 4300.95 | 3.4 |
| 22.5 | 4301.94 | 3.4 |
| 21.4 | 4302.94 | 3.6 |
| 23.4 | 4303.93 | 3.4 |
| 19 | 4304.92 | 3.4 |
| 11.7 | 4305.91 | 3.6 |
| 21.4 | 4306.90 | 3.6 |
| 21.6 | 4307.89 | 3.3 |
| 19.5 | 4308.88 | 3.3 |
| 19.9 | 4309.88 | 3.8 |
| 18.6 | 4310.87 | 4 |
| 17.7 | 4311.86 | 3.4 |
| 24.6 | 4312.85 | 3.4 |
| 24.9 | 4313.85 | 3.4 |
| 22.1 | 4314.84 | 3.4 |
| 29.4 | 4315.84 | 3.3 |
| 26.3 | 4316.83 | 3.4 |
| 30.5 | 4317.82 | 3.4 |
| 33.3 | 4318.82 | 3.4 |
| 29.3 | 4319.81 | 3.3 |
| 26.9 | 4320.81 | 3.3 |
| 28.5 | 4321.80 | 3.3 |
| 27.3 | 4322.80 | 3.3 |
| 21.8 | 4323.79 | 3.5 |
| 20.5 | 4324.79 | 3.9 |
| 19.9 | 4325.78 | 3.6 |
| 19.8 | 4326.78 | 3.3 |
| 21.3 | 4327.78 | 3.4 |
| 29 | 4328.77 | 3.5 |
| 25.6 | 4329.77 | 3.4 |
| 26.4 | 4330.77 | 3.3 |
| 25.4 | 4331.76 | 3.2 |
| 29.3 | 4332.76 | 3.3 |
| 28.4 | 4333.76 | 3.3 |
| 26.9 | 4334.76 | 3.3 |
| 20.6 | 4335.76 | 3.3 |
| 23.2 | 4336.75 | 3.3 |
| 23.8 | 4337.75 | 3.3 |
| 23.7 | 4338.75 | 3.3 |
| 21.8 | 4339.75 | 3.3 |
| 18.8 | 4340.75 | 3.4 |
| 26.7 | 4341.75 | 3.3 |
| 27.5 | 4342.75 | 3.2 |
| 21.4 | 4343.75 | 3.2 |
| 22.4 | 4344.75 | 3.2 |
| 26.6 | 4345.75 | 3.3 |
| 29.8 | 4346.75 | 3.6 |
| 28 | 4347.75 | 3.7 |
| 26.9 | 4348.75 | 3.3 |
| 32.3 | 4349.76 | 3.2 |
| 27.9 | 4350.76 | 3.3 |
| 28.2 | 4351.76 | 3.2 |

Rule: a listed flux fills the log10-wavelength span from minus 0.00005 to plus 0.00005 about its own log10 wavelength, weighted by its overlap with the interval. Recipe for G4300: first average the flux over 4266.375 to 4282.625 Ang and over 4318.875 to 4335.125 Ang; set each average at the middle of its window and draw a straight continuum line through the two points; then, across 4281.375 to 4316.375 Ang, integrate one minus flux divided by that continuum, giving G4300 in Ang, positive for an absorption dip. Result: 5.20 Ang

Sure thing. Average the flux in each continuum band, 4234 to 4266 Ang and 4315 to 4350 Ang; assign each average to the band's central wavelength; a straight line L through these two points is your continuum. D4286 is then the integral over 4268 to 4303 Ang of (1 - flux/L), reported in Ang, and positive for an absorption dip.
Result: 2.2 Ang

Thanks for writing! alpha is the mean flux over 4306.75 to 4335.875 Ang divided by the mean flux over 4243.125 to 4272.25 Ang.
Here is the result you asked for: 0.94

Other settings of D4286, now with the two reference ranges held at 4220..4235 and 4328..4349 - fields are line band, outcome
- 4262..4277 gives -1.4 Ang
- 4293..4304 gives 1.5 Ang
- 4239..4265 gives -0.8 Ang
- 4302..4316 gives 2.3 Ang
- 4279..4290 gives 0.1 Ang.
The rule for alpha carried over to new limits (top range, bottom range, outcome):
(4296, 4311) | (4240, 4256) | 0.80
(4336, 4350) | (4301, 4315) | 1.22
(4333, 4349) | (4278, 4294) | 1.02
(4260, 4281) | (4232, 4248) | 1.08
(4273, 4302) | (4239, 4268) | 0.90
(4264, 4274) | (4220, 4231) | 1.16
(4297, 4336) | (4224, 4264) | 0.94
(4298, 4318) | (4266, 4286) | 0.82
